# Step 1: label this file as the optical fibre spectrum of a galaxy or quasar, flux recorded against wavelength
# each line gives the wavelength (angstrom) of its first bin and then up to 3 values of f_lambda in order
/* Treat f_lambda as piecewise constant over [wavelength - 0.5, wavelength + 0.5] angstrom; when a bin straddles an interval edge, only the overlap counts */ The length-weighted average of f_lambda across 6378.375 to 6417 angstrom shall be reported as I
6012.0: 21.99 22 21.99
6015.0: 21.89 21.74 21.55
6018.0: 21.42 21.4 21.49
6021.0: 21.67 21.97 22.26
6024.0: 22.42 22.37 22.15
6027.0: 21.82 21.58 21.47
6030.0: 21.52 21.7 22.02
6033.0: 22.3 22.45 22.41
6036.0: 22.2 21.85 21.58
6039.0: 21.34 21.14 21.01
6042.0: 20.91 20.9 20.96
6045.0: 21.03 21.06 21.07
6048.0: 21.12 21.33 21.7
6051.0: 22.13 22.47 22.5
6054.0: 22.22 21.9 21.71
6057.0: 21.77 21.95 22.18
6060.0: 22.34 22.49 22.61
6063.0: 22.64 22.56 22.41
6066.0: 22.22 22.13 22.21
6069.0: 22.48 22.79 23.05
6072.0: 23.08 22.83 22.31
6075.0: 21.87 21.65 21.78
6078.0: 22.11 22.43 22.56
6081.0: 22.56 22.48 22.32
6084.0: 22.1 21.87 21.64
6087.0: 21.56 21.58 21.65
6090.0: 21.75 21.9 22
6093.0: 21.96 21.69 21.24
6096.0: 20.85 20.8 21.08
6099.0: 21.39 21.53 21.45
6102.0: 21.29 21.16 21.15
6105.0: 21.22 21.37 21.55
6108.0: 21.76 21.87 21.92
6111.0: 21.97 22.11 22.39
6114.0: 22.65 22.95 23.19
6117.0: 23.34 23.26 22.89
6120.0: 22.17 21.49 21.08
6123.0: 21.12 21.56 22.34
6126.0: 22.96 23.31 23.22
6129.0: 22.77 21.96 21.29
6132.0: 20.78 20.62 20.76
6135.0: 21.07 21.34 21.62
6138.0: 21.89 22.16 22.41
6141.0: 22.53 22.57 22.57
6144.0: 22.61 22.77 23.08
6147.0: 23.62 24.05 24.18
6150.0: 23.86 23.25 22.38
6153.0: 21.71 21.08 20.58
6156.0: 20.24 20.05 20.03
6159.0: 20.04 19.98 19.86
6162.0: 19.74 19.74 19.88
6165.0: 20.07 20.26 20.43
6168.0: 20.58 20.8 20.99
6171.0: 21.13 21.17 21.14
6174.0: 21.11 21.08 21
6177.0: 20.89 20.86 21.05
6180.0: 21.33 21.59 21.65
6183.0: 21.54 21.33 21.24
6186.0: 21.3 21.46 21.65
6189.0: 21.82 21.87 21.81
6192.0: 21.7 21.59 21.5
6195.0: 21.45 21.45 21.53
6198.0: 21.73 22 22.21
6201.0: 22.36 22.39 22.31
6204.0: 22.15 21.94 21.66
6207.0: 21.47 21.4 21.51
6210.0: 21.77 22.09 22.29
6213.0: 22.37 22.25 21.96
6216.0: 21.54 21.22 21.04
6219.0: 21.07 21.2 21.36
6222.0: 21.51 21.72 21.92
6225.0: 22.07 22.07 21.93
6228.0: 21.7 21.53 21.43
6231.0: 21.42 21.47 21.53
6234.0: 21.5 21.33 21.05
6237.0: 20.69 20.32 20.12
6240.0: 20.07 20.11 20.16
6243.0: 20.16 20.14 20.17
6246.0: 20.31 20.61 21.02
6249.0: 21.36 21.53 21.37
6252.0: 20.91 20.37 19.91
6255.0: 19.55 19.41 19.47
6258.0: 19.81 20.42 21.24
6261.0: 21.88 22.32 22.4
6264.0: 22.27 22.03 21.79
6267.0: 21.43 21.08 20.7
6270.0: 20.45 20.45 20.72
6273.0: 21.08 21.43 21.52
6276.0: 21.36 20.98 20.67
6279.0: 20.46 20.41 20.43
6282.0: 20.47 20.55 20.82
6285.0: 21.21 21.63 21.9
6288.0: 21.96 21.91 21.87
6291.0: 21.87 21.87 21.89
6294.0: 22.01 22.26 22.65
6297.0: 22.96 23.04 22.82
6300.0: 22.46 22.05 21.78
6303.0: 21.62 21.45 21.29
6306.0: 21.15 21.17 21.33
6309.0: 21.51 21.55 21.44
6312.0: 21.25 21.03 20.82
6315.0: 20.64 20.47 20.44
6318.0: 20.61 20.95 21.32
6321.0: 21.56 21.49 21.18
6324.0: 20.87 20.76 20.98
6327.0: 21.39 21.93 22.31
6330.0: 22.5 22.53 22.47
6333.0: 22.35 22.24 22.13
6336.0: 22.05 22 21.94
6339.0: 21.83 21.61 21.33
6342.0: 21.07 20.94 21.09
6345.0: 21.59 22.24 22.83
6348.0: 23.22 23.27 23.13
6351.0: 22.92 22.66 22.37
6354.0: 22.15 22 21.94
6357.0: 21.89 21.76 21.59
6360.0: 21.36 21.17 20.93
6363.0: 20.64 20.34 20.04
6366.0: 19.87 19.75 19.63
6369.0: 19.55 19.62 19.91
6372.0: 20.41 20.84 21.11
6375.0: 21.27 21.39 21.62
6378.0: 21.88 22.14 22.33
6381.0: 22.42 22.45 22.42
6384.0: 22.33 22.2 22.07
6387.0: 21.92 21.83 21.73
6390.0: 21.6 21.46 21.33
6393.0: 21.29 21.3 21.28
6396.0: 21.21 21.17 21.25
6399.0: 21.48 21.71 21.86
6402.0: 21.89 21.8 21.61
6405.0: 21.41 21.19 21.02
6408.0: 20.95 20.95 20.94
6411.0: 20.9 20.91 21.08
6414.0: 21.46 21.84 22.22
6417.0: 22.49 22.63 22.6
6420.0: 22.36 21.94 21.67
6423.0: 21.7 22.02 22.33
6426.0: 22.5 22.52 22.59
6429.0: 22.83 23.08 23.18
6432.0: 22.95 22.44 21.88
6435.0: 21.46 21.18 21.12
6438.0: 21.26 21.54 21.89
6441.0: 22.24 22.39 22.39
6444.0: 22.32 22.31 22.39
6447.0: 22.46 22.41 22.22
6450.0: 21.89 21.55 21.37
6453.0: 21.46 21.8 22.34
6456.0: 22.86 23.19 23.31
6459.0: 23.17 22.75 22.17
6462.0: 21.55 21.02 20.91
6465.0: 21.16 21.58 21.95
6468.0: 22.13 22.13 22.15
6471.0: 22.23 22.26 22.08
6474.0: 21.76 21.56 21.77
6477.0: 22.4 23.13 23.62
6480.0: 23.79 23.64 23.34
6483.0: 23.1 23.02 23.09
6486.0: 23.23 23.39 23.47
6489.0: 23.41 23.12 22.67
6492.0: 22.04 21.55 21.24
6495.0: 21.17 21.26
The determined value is 21.6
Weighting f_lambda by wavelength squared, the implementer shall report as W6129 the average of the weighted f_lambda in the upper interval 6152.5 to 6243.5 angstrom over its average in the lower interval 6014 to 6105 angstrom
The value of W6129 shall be 1.0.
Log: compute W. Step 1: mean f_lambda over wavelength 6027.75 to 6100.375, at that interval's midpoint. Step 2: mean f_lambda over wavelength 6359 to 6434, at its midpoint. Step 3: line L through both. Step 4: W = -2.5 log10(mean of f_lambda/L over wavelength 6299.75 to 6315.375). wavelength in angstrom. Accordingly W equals 0.012 mag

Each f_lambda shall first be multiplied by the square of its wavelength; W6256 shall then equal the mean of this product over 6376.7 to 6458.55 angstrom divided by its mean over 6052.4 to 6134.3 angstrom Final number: 1.10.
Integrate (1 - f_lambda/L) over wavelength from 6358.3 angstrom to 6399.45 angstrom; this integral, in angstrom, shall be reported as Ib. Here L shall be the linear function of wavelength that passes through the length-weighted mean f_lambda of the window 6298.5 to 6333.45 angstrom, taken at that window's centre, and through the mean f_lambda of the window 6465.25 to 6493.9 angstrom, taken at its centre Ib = 1.3 angstrom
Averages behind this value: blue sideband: 21.5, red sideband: 22.6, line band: 21.2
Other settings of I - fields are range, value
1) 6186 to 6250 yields 21.4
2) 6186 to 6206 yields 21.8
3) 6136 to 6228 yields 21.6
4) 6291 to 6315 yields 21.8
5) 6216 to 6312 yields 21.2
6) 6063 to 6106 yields 21.9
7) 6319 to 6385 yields 21.6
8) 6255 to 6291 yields 21.1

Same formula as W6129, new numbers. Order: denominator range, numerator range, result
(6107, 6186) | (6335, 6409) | 1.07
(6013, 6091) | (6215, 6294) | 1.03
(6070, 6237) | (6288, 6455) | 1.07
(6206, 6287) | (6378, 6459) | 1.10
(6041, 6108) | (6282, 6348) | 1.07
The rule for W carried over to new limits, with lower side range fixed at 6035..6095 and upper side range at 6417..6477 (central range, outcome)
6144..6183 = 0.037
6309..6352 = 0.019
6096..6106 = 0.038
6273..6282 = 0.058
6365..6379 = 0.078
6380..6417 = 0.025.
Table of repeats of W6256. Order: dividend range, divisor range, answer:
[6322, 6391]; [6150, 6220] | 1.07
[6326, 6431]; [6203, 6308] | 1.06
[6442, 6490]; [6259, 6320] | 1.11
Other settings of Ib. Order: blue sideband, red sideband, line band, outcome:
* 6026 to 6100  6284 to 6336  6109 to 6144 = -0.47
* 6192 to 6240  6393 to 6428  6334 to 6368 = -0.03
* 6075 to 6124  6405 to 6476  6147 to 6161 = 0.15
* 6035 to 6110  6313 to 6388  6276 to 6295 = 0.26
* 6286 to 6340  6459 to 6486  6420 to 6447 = 0.03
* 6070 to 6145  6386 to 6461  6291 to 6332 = 0.63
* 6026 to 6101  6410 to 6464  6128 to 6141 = 0.16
